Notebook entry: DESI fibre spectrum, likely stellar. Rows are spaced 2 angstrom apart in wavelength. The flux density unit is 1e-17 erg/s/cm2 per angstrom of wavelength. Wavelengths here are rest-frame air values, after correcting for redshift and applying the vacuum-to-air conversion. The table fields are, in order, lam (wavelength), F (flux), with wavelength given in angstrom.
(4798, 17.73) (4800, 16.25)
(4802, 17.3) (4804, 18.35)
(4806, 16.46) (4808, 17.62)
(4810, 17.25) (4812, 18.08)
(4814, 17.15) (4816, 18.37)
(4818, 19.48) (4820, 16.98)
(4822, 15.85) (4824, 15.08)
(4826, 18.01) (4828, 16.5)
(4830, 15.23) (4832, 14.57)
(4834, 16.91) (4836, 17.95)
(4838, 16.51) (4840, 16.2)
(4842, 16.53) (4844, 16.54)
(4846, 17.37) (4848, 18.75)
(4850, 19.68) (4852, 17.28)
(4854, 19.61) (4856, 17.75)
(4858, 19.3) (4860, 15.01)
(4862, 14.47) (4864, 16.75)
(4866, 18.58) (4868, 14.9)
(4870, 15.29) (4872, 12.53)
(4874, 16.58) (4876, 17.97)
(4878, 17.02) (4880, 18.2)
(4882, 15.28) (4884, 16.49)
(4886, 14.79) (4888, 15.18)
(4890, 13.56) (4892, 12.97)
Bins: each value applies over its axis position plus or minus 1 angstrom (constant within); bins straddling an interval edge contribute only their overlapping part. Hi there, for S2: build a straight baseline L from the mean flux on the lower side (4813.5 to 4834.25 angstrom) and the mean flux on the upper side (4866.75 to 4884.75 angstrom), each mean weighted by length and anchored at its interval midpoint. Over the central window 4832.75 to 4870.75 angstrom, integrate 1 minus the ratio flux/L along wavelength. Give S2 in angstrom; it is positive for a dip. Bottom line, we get -1.8 angstrom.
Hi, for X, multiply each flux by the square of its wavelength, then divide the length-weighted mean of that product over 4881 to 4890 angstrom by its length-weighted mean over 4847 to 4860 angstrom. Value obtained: 0.84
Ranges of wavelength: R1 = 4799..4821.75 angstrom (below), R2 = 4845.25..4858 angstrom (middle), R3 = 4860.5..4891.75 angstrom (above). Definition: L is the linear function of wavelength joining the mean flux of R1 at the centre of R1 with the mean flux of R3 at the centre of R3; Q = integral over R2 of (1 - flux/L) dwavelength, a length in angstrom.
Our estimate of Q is -1.6 angstrom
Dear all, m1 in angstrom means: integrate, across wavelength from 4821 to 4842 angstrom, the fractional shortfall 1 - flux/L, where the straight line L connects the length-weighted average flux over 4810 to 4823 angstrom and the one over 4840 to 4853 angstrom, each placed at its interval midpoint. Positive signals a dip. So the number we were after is 1.6 angstrom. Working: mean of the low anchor 17.6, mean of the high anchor 17.6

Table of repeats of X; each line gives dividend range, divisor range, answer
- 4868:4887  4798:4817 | 0.94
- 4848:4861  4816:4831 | 1.09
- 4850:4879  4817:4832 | 1.03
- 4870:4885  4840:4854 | 0.93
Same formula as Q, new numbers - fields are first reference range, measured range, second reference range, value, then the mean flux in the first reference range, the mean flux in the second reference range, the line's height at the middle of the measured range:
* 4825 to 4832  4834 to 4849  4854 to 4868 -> -0.5 angstrom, 16.3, 17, 16.6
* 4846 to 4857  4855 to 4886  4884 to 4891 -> 0.3 angstrom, 18.5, 14.8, 16.5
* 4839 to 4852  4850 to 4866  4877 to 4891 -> -0.4 angstrom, 17.5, 15.8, 16.9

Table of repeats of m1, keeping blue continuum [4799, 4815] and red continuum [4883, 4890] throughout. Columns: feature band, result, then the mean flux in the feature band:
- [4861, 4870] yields -0.18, 16.1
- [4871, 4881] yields -0.63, 16.5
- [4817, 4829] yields -0.07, 17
